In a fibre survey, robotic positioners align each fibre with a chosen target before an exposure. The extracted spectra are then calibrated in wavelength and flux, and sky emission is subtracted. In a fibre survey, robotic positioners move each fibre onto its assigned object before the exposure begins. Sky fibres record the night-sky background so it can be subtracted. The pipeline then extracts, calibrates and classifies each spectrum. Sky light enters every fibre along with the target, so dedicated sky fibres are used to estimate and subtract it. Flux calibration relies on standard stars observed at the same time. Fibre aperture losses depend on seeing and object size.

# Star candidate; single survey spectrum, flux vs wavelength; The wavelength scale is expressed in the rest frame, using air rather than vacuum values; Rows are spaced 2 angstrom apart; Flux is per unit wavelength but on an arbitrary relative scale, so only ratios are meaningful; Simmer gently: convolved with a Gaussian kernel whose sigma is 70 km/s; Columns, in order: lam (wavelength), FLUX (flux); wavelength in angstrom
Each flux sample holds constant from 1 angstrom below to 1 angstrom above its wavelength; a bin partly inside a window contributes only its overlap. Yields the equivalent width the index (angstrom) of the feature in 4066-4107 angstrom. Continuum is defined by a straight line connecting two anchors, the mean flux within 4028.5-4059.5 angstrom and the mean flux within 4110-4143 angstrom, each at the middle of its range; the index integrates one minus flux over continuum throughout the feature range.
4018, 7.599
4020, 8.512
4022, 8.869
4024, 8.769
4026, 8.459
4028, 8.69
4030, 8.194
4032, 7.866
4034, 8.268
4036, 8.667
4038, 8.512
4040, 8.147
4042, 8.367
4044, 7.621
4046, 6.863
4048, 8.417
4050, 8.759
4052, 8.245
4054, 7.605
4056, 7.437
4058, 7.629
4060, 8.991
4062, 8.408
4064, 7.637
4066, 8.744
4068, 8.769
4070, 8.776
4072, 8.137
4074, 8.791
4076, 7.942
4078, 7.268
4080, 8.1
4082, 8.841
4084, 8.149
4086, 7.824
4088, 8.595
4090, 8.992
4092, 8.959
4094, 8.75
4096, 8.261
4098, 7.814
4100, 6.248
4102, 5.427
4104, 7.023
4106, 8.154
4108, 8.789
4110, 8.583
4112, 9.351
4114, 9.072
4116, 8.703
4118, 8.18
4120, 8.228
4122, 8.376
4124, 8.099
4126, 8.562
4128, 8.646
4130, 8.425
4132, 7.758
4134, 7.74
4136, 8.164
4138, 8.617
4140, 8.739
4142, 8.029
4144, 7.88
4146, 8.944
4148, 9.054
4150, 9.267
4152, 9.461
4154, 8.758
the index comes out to 0.9 angstrom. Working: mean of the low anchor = 8.07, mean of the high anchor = 8.42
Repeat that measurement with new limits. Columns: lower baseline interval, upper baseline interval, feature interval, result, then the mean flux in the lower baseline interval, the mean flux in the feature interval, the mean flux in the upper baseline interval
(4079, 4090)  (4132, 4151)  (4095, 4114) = 1.33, 8.36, 7.81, 8.45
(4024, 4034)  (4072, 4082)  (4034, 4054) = 0.29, 8.35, 8.15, 8.12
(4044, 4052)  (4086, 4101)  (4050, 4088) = -0.56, 7.99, 8.21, 8.2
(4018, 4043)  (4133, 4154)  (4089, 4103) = 1.21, 8.41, 7.78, 8.6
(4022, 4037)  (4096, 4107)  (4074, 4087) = -1.08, 8.45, 8.08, 7.05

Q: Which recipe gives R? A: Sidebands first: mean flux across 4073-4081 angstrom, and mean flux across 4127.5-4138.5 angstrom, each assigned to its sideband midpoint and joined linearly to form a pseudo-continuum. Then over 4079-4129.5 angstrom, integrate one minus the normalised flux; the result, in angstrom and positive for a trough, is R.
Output -0.8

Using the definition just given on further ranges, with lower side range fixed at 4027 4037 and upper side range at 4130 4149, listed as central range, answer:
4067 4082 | 0.1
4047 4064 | 0.4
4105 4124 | -0.6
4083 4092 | -0.1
